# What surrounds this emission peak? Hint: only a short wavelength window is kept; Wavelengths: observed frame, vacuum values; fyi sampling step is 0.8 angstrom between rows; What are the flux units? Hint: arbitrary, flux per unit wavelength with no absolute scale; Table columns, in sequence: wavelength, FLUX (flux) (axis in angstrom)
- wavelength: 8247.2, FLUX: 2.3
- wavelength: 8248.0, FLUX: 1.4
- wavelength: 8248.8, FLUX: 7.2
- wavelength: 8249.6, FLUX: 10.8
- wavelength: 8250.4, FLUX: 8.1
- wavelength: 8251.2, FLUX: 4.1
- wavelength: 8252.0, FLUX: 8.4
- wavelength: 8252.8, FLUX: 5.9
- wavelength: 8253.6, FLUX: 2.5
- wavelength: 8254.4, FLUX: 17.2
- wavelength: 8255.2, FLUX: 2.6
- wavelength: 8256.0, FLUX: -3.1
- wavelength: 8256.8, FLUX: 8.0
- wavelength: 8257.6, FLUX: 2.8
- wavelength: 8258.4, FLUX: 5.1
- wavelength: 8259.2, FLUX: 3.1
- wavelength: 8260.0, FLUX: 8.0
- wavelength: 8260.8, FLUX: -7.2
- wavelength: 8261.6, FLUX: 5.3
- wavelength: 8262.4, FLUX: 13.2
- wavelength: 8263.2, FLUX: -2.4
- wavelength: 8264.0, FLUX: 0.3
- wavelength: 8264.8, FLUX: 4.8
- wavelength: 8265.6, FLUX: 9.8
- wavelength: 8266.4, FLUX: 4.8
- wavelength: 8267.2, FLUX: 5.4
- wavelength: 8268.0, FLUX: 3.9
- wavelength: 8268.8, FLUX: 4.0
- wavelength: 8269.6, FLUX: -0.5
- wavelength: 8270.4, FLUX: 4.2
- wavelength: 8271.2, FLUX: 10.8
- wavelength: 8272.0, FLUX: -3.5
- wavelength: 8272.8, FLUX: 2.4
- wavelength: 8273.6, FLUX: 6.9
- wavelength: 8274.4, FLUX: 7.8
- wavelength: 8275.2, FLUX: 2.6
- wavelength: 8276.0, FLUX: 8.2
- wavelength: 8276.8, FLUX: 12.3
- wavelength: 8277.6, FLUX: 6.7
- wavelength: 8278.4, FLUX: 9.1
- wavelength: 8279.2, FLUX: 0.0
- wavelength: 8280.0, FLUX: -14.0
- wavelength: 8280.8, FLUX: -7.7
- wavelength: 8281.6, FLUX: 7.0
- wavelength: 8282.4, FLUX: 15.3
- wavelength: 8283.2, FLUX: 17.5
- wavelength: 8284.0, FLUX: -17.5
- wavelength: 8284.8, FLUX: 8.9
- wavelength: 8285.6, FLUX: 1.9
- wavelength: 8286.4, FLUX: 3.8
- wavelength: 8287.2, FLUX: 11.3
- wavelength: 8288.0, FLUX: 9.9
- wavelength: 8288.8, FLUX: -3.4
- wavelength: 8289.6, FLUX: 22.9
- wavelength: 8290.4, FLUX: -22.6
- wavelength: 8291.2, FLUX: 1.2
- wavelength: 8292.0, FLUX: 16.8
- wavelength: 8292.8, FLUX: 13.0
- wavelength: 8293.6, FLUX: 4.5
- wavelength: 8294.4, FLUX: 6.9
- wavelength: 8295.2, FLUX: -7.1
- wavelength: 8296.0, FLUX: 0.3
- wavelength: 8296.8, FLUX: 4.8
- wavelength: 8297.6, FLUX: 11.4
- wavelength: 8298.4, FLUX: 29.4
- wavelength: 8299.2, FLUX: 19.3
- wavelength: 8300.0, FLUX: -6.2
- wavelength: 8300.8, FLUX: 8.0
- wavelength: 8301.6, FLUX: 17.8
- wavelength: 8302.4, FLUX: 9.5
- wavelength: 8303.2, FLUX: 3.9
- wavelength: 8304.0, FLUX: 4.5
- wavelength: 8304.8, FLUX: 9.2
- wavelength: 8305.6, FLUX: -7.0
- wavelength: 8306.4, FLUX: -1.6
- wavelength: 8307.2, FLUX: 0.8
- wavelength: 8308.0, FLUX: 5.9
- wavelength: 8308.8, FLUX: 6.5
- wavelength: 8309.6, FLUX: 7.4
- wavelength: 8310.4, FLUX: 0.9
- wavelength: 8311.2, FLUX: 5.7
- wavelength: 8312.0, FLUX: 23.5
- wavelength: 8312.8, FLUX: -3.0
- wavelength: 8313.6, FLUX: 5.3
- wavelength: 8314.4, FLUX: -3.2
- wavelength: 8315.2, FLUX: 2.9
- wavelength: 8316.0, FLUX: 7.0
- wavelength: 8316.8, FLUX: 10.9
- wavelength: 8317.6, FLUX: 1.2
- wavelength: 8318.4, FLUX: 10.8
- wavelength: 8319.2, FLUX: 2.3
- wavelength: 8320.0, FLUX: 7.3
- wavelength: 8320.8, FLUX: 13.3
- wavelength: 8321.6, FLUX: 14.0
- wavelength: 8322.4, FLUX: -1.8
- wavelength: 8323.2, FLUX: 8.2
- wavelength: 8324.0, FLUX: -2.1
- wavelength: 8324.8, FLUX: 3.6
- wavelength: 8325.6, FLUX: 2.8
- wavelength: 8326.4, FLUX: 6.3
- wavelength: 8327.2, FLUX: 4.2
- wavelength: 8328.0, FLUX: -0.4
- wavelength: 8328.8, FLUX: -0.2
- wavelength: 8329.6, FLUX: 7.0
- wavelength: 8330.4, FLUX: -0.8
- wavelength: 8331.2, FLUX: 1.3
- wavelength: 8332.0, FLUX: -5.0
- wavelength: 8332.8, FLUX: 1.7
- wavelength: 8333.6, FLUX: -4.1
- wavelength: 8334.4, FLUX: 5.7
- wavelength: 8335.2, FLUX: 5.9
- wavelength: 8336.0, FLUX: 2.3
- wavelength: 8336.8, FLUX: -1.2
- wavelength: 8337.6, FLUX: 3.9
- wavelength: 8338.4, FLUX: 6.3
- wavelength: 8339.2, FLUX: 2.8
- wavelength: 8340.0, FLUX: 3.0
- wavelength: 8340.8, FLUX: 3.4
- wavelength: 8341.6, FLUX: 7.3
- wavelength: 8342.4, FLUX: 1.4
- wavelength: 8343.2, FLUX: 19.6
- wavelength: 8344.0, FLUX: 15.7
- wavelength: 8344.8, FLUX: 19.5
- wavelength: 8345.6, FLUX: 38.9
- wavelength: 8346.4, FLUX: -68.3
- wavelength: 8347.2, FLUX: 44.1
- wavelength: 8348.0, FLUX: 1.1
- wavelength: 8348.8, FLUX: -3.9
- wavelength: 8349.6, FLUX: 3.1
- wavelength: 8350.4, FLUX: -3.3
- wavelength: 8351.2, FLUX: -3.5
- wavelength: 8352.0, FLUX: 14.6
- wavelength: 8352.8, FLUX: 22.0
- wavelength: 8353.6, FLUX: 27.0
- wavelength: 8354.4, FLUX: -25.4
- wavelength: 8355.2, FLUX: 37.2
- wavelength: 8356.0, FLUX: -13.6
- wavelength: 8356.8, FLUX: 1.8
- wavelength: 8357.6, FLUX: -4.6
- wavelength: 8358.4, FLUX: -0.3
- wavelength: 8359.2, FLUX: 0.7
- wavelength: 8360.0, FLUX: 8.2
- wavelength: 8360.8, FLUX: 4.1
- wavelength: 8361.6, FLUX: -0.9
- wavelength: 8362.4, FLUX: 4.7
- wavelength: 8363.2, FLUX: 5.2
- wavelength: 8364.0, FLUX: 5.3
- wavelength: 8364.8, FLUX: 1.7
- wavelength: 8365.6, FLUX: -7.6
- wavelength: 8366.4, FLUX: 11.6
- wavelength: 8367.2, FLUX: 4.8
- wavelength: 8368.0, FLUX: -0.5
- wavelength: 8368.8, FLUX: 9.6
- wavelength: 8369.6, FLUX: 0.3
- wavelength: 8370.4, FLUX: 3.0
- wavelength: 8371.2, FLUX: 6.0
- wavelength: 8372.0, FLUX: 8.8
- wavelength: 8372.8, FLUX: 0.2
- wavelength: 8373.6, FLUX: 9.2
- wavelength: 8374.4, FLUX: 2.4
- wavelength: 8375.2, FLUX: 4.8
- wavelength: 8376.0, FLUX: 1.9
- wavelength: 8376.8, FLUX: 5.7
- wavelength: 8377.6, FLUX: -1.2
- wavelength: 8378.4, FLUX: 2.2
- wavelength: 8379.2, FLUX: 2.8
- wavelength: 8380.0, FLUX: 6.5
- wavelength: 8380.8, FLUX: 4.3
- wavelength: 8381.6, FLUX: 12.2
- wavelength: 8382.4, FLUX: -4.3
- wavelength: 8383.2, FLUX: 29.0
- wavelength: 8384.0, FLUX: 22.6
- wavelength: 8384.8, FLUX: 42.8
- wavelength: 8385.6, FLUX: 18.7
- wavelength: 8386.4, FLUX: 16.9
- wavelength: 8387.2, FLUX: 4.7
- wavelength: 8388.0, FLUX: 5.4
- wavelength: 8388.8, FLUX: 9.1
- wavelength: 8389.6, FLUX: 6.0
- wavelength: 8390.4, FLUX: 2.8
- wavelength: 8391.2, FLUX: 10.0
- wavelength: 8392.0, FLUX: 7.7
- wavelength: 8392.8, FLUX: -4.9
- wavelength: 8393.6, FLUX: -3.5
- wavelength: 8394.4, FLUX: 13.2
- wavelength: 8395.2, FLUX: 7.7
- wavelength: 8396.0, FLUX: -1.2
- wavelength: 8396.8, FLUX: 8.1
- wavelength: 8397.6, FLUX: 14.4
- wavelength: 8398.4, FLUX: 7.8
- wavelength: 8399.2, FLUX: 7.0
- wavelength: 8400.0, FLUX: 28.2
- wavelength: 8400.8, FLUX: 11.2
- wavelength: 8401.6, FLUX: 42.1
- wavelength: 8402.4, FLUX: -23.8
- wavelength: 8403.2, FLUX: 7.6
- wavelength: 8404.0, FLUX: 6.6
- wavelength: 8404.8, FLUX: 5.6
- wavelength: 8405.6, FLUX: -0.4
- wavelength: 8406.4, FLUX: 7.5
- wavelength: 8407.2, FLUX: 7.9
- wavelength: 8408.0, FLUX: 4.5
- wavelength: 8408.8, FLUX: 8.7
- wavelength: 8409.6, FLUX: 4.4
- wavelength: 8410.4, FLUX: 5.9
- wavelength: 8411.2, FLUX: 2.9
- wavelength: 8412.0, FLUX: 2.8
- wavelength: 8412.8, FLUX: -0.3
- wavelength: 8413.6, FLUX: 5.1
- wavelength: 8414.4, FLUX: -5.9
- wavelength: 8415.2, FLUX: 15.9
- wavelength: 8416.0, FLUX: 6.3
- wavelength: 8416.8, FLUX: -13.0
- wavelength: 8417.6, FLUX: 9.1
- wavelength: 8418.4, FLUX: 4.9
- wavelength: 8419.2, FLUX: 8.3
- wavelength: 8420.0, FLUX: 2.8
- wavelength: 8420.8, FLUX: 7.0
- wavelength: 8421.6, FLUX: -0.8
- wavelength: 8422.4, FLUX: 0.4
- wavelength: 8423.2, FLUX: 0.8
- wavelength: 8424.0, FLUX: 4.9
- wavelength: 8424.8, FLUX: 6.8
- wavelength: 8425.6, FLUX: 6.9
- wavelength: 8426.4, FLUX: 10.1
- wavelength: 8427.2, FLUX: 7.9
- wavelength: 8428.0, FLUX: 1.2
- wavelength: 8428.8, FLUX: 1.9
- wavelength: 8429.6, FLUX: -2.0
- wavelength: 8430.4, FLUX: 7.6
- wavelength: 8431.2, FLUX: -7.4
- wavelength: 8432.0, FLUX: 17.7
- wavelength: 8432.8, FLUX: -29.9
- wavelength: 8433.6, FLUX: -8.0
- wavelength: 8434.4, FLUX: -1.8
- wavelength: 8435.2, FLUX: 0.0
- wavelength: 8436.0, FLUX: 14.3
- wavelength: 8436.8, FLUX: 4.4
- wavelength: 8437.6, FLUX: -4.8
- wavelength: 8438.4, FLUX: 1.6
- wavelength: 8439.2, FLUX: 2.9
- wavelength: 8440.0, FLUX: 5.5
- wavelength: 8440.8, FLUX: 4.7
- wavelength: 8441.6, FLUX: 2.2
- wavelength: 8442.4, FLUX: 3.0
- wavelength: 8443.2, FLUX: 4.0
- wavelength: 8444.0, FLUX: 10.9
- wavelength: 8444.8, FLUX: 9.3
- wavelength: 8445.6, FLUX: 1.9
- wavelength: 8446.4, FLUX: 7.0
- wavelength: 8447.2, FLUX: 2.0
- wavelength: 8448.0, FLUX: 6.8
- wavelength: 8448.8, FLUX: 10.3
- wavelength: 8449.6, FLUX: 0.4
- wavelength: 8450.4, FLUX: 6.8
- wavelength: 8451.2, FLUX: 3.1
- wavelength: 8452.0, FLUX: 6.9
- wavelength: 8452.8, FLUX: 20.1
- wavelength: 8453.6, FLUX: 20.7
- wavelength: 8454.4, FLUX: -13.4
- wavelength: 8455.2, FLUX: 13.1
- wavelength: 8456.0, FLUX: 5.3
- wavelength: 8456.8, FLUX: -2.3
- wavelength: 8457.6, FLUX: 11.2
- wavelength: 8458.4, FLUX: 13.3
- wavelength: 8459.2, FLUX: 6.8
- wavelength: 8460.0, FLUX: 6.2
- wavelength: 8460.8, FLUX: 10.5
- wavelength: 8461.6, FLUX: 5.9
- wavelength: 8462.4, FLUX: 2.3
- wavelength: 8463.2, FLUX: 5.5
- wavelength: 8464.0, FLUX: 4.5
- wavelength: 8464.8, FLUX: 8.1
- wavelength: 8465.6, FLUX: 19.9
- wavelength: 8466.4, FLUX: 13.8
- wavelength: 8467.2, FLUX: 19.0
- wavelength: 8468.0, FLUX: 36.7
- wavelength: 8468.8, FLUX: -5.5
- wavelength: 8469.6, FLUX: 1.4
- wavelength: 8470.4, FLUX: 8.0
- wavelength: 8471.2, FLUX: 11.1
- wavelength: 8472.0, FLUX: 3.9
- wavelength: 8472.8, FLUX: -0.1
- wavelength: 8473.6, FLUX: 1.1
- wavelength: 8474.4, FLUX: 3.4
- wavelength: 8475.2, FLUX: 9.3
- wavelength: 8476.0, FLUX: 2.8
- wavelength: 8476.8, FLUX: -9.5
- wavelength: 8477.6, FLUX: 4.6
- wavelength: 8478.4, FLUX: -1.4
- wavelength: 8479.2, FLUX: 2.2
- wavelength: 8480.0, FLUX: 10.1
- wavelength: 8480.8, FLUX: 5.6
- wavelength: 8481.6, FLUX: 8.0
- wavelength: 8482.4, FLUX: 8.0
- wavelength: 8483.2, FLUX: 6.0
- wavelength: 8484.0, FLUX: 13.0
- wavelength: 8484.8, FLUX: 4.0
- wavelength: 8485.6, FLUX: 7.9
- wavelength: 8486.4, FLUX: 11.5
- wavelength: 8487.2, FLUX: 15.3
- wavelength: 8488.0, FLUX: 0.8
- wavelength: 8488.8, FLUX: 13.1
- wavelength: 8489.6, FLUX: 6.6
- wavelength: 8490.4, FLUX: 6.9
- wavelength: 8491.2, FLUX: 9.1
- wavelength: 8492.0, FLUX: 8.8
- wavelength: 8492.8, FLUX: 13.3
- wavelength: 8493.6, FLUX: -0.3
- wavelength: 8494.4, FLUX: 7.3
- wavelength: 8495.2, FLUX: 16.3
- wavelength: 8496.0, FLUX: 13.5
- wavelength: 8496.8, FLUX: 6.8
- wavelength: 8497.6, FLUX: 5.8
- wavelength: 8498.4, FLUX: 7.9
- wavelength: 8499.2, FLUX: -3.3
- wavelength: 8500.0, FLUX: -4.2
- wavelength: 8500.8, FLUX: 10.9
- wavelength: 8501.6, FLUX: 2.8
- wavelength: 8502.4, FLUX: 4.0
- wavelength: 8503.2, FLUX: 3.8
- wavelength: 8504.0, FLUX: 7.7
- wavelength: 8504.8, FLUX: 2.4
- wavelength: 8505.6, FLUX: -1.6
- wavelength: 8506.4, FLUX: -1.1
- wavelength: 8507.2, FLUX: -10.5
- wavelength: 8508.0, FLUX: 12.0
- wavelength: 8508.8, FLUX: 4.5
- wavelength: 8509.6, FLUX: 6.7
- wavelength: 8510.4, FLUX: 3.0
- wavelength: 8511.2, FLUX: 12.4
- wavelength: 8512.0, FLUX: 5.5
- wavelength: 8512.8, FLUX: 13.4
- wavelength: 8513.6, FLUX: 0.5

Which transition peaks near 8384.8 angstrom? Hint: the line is H-gamma 4340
